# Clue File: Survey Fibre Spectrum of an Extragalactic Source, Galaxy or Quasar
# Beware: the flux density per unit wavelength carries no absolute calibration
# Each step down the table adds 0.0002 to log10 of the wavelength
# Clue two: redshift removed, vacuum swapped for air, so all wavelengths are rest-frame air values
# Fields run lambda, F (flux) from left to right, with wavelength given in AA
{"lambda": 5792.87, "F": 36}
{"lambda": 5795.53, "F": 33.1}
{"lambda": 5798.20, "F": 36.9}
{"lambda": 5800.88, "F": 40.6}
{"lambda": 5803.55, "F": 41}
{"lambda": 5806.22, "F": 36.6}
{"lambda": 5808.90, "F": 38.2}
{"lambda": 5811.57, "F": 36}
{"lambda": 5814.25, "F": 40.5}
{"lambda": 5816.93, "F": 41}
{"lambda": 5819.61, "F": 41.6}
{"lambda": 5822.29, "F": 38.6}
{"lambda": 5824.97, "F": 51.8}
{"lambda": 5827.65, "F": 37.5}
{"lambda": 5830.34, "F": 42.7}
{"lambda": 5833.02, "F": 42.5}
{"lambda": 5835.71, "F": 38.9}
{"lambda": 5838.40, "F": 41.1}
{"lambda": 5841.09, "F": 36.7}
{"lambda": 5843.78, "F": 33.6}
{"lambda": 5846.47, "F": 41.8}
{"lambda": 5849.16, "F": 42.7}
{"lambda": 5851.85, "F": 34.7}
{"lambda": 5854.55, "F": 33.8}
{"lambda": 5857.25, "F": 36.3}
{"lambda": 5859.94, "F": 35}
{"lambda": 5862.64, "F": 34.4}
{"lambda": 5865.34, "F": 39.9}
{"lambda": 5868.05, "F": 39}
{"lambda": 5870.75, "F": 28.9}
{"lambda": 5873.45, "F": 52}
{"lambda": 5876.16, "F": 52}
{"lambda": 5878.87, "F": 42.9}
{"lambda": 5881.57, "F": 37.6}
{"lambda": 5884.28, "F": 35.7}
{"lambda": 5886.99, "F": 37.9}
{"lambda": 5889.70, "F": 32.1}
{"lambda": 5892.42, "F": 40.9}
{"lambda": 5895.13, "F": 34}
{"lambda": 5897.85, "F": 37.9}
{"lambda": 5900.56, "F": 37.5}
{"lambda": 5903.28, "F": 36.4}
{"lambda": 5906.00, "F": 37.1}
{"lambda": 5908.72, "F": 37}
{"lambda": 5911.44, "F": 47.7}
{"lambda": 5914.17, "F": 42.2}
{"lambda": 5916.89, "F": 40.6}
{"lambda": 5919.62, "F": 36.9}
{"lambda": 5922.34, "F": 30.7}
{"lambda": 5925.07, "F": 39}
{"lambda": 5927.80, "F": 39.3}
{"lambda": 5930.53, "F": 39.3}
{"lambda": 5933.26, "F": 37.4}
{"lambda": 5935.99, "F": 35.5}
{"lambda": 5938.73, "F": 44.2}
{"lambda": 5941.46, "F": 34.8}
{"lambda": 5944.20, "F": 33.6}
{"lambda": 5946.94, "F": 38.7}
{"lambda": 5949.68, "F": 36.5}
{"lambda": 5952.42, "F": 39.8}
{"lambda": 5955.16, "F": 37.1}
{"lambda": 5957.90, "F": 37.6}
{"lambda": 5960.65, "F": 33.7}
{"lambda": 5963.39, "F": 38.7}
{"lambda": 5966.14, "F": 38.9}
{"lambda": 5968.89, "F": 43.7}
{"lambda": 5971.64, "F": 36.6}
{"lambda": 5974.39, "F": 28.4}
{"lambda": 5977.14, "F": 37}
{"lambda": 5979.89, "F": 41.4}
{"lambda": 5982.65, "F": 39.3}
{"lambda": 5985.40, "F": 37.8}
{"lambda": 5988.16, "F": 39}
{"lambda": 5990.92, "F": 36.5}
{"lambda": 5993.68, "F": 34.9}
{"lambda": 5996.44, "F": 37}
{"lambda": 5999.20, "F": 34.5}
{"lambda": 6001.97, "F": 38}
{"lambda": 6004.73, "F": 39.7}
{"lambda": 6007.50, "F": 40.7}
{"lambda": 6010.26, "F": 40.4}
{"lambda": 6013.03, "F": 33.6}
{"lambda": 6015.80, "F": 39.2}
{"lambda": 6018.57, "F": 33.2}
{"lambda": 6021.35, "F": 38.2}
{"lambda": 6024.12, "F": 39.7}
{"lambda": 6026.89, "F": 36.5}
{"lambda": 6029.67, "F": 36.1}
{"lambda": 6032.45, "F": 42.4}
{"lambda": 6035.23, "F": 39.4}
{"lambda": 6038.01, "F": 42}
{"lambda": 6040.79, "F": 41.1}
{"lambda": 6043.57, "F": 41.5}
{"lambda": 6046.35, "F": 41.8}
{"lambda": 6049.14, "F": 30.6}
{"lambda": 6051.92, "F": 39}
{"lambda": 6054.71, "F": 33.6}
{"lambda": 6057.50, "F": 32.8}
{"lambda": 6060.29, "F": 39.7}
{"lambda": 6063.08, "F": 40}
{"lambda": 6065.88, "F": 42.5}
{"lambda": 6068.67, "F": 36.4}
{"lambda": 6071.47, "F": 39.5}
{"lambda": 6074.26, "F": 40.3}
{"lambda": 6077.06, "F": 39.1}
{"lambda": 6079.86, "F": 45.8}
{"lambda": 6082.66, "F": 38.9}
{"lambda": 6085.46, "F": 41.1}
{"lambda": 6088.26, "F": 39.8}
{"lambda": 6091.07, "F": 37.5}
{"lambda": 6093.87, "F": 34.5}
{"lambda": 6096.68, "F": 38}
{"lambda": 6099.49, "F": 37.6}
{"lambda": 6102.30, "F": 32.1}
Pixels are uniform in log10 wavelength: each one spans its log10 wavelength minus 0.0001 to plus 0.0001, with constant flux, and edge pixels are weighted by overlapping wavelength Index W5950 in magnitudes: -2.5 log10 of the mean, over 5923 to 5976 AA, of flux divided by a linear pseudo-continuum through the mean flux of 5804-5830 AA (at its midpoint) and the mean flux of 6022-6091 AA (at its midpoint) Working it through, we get 0.06 mag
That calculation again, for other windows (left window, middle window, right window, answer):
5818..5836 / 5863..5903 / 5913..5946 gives 0.022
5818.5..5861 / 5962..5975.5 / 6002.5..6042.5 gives 0.042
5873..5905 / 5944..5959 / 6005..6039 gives 0.041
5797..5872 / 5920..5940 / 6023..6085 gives 0.028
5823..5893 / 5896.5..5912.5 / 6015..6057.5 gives 0.005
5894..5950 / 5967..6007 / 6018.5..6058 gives 0.016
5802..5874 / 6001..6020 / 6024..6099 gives 0.030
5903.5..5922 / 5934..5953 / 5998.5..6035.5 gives 0.044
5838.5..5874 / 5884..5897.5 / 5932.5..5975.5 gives 0.032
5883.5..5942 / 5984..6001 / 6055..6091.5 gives 0.058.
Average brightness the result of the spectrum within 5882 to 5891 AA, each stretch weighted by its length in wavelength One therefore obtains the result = 35.5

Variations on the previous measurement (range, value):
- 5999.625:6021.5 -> 37.7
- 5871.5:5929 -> 39.3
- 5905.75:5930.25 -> 39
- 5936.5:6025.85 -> 37.6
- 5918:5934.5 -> 37.2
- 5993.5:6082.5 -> 38.5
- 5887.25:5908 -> 36.6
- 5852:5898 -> 38.2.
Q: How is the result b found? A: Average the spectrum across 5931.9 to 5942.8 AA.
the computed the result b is 38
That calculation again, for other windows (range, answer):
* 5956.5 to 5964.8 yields 36.7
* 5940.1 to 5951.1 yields 35.9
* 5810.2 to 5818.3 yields 39.2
